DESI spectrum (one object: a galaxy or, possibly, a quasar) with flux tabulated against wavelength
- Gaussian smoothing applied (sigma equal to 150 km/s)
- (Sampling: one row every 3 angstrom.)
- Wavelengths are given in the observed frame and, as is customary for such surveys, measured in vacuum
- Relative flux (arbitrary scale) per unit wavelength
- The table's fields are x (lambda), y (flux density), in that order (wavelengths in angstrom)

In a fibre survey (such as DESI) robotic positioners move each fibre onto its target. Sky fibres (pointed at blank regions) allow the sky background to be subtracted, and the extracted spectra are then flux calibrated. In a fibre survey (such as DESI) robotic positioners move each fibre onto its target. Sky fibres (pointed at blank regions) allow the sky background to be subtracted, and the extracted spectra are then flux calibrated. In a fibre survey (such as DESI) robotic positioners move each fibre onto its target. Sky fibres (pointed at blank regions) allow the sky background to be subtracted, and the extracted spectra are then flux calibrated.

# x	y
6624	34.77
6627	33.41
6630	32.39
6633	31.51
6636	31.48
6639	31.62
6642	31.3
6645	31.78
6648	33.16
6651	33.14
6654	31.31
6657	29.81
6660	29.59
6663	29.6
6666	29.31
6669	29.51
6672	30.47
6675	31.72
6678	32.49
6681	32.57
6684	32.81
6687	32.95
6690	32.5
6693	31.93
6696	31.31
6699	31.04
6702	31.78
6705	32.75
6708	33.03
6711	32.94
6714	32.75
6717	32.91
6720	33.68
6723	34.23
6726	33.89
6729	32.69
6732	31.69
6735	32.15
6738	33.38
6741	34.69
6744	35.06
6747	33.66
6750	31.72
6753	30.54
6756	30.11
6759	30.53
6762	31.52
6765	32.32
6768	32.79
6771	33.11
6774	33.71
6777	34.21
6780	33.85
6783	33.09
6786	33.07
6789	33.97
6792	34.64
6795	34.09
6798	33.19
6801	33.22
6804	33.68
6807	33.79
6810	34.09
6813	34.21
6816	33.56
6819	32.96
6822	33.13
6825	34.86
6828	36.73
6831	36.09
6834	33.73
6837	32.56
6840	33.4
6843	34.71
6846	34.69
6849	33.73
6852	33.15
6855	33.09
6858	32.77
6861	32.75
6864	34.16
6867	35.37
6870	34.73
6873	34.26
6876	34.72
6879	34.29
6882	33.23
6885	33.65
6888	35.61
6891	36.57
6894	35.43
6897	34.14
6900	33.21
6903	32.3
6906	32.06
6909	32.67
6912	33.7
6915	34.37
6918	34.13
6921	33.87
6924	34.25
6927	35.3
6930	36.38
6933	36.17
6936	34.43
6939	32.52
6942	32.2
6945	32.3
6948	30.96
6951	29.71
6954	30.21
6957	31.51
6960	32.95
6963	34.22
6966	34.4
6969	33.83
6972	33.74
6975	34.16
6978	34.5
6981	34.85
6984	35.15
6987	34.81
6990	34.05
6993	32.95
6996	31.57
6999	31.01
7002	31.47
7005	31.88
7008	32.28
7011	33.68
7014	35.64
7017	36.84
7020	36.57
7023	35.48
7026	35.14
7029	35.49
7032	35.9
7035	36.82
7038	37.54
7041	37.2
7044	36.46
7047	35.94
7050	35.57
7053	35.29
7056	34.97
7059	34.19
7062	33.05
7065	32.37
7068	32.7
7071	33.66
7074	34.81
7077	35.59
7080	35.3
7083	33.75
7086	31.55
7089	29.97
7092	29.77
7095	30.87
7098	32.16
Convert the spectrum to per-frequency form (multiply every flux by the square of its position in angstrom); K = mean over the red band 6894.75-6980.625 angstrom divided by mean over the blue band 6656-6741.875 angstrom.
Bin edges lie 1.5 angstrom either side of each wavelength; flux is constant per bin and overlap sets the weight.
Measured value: 1.1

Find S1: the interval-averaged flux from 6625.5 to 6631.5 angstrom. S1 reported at 32.9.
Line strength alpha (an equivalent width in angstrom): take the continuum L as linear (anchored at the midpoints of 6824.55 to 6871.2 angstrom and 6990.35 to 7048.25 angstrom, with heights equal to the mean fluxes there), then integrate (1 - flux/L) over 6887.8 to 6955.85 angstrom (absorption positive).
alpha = 1.7 angstrom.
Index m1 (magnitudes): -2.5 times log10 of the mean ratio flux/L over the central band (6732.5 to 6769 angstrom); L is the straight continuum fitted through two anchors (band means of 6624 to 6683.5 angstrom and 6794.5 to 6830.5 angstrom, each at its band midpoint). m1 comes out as 0.02 mag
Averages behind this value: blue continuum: 31.5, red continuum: 34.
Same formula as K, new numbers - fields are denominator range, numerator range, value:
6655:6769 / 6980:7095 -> 1.17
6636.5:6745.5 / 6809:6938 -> 1.12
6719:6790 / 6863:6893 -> 1.09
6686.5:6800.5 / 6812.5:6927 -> 1.08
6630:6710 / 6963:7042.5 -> 1.20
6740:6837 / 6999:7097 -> 1.10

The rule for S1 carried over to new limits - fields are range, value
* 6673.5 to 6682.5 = 32.3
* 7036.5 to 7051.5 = 36.5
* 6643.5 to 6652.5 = 32.7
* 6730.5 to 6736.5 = 31.9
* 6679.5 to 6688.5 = 32.8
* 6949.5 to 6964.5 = 31.7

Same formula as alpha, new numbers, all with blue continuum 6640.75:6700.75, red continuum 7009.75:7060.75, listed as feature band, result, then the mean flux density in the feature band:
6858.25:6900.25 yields -0.6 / 34.4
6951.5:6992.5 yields 1.7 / 33.6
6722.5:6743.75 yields -0.8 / 33.3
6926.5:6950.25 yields 0.7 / 33.6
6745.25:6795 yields -0.2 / 32.7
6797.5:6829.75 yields -0.8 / 34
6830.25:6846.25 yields -0.3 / 34.1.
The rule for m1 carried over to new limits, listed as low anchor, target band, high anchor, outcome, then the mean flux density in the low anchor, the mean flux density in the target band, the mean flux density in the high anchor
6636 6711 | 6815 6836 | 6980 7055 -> -0.05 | 31.6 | 34.4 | 34.8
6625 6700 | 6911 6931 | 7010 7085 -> -0.02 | 31.6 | 34.5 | 35.2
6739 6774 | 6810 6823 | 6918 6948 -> -0.02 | 32.4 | 33.5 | 34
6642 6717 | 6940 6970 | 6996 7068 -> 0.06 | 31.7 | 32.2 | 34.7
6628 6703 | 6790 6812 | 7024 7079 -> -0.03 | 31.5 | 33.8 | 35.2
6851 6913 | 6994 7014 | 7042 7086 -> 0.07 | 33.9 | 32.3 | 34.5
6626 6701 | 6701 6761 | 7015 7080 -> -0.02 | 31.5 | 32.7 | 35.3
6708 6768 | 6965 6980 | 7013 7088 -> 0.01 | 32.7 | 34.1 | 35.1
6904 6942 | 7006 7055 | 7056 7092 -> -0.07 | 34.1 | 35.7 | 33.3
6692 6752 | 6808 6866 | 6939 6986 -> -0.03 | 32.9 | 33.9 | 33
